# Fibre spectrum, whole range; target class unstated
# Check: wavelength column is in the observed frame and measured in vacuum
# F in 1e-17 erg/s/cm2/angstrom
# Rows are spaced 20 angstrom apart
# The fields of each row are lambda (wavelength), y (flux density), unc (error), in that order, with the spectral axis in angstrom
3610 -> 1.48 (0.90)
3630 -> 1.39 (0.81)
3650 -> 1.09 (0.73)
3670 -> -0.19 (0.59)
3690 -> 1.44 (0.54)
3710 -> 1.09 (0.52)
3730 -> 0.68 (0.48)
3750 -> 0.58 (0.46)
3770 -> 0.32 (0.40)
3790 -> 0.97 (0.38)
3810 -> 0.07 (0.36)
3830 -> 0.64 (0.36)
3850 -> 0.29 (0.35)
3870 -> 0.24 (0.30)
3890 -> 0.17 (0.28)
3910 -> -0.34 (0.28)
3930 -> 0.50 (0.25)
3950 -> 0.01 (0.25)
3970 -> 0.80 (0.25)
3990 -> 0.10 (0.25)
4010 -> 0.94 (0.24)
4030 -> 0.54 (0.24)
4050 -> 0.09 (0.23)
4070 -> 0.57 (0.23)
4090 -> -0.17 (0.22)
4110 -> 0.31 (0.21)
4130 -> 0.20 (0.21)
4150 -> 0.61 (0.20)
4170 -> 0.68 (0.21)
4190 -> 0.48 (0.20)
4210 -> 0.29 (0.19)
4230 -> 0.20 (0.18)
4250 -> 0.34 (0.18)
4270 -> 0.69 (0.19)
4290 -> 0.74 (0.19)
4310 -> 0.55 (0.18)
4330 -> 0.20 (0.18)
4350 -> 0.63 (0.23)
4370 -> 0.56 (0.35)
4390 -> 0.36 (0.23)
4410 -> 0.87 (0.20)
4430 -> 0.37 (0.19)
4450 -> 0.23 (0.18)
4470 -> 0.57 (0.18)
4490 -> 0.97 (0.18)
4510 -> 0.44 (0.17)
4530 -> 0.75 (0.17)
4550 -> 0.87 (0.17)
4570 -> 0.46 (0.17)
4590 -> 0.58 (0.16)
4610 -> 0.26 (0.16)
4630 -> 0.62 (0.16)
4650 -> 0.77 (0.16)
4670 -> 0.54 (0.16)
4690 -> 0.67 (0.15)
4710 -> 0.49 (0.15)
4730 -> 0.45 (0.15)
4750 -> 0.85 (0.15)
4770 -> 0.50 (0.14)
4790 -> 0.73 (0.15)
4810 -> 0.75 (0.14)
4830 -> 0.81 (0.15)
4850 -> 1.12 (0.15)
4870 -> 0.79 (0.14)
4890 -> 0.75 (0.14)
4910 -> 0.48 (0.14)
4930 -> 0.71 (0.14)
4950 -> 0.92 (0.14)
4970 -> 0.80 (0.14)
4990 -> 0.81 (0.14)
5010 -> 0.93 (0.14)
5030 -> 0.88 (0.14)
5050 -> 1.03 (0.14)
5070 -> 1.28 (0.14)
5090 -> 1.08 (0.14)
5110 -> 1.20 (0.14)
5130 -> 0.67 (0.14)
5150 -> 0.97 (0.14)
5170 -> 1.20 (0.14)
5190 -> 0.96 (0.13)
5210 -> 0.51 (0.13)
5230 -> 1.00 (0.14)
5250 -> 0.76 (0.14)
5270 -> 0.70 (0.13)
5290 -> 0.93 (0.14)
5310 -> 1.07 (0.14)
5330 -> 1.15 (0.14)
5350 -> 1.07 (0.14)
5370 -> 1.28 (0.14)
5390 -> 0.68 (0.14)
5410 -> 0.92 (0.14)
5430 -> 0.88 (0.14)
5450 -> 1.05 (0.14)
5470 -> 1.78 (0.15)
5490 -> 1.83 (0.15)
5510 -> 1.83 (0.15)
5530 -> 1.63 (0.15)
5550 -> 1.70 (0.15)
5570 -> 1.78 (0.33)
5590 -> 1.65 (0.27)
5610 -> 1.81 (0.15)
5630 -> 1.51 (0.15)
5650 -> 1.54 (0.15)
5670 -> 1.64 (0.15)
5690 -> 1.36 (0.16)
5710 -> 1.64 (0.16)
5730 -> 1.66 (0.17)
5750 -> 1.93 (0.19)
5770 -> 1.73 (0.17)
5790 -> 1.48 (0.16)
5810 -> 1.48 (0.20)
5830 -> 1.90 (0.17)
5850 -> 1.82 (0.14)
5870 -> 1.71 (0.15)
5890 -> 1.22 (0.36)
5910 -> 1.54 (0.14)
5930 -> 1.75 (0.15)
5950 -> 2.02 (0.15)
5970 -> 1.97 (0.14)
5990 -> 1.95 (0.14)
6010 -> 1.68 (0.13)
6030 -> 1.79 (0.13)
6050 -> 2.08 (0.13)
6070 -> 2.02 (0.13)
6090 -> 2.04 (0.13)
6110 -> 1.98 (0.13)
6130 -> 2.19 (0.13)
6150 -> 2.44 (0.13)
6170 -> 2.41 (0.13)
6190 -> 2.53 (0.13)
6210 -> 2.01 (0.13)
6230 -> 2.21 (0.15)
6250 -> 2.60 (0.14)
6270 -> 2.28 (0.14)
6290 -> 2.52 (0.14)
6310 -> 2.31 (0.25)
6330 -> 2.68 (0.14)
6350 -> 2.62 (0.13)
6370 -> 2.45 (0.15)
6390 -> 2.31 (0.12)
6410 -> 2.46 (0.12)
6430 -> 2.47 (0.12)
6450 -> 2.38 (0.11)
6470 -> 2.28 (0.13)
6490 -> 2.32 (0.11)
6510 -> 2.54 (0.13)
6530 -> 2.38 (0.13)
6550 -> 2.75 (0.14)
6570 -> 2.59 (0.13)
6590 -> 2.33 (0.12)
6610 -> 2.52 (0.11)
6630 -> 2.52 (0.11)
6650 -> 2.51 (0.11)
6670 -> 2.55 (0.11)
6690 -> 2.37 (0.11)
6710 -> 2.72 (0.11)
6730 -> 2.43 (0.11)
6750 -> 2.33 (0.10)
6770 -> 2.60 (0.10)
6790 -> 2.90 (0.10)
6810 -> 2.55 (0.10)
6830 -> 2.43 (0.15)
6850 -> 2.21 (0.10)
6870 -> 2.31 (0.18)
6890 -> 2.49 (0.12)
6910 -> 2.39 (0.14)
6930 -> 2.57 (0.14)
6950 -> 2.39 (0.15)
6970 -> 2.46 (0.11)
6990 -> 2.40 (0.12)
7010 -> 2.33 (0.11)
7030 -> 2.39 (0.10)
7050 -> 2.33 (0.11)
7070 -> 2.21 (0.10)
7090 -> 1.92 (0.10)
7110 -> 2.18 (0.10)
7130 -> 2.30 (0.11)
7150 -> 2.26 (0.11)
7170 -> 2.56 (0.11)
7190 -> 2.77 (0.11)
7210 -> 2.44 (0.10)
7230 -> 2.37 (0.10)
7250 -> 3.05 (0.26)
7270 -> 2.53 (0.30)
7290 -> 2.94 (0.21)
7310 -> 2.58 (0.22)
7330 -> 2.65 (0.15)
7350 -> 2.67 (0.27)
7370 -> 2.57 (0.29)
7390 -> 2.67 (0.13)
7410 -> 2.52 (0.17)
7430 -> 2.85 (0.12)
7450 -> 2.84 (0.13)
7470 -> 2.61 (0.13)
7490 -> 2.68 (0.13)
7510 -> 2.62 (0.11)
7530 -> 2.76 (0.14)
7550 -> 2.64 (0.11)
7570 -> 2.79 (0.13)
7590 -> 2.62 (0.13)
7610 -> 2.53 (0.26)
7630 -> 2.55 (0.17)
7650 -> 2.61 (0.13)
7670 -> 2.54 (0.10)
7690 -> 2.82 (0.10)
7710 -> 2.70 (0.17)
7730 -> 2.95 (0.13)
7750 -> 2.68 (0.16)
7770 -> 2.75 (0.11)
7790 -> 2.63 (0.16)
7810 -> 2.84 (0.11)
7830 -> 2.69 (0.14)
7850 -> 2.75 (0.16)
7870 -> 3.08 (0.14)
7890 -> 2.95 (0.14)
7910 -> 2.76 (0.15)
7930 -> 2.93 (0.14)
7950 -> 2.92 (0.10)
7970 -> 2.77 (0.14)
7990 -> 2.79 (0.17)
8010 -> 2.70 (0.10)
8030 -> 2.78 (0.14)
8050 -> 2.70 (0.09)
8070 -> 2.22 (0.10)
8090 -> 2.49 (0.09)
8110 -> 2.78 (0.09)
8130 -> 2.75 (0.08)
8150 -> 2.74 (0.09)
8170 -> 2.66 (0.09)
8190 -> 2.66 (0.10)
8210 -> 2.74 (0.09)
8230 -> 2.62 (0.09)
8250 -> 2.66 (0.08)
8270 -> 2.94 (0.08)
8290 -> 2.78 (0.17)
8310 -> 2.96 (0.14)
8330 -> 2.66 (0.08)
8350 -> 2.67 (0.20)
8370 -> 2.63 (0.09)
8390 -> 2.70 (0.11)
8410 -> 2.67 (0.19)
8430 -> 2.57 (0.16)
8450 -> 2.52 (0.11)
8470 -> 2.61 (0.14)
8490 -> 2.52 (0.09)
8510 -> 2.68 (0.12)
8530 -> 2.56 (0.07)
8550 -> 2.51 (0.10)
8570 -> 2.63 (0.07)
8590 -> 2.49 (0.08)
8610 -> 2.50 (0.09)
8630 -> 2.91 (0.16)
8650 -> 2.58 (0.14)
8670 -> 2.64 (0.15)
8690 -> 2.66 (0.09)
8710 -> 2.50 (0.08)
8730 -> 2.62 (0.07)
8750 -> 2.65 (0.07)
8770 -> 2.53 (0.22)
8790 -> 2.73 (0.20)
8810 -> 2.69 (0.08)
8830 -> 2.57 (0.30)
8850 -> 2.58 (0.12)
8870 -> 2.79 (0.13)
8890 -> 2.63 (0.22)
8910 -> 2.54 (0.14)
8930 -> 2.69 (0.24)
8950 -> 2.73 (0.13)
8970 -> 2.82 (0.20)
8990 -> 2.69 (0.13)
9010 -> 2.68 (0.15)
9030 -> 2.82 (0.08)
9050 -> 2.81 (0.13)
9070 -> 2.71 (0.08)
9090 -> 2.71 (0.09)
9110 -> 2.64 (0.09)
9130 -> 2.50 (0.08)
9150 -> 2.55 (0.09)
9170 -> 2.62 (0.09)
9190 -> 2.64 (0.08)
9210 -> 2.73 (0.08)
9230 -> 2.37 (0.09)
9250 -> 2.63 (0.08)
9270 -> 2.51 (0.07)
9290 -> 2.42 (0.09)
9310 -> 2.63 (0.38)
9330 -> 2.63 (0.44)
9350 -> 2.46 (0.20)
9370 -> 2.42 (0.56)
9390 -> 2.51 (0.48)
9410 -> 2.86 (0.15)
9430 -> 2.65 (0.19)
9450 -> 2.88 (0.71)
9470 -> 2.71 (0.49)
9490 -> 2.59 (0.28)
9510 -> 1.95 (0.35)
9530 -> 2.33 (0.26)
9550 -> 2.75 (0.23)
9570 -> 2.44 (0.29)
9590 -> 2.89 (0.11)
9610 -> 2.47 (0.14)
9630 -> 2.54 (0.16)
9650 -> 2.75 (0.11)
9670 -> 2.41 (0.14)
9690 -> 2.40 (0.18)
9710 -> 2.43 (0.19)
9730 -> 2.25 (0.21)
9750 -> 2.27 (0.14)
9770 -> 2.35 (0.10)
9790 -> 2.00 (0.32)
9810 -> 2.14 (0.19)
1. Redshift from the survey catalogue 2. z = 0.370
